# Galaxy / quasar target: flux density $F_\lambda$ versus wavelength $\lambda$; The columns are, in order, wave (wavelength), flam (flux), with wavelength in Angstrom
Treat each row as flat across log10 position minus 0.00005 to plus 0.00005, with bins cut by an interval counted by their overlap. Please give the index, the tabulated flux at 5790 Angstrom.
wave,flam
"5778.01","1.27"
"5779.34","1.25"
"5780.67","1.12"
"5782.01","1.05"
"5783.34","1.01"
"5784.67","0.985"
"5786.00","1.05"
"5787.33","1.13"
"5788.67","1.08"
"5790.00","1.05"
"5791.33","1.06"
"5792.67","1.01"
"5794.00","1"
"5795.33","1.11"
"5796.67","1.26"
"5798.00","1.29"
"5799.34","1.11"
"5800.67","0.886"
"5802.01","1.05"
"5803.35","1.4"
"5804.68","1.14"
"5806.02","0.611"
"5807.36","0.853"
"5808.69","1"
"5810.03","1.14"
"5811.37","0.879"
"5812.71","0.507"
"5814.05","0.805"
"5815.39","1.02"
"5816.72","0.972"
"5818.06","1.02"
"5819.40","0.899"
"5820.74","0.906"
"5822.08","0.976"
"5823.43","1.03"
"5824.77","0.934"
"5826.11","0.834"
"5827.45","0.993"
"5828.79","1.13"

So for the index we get 1.05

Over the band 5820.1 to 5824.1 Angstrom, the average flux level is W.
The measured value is 0.969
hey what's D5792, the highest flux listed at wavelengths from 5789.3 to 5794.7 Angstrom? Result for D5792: 1.06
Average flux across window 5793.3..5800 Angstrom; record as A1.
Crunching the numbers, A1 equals 1.15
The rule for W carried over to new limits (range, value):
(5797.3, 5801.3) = 1.1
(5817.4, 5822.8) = 0.949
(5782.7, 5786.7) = 1.02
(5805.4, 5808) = 0.732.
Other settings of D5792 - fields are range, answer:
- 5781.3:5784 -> 1.05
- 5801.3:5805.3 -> 1.4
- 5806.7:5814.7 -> 1.14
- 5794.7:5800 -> 1.29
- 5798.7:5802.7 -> 1.11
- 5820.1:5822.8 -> 0.976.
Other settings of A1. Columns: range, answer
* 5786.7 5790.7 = 1.09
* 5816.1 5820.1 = 0.963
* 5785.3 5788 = 1.09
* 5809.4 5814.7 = 0.83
